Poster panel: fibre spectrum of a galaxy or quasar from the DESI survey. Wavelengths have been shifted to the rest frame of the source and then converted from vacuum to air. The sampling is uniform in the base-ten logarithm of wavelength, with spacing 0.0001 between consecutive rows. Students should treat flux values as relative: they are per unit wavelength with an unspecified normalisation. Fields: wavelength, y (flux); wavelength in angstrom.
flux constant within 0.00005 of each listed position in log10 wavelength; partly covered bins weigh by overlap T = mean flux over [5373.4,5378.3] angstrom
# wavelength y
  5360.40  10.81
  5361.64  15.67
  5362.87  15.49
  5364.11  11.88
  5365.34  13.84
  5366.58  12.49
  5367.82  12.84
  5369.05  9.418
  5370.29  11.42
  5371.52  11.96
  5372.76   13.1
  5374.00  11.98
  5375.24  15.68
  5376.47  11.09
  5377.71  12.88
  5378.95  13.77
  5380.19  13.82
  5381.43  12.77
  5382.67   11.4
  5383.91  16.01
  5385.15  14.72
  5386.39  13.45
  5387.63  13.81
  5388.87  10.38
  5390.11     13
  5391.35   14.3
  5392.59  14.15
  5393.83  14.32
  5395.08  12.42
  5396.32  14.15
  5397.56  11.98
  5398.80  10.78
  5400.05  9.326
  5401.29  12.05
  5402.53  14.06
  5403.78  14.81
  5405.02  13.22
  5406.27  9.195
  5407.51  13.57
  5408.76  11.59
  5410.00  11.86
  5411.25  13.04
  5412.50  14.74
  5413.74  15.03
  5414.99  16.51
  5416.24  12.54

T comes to 12.9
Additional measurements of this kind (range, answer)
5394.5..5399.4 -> 12.4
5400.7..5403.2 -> 13.1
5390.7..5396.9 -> 13.9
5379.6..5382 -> 13.3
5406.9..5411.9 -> 12.5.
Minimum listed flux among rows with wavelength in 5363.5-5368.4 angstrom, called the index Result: 11.88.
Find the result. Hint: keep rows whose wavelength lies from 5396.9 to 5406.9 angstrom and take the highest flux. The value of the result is 14.81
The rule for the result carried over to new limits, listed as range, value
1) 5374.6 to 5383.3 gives 15.68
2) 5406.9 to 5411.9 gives 13.57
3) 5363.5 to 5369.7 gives 13.84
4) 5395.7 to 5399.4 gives 14.15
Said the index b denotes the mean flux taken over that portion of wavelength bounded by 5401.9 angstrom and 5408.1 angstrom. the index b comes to 13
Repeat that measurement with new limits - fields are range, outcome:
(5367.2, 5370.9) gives 11.2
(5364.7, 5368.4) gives 13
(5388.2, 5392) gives 12.6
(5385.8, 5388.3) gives 13.6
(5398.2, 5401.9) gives 10.7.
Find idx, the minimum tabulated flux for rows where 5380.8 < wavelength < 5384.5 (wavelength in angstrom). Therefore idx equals 11.4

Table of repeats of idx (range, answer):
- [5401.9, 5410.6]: 9.195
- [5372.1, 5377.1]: 11.09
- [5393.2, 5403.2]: 9.326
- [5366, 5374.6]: 9.418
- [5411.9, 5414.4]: 14.74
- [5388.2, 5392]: 10.38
